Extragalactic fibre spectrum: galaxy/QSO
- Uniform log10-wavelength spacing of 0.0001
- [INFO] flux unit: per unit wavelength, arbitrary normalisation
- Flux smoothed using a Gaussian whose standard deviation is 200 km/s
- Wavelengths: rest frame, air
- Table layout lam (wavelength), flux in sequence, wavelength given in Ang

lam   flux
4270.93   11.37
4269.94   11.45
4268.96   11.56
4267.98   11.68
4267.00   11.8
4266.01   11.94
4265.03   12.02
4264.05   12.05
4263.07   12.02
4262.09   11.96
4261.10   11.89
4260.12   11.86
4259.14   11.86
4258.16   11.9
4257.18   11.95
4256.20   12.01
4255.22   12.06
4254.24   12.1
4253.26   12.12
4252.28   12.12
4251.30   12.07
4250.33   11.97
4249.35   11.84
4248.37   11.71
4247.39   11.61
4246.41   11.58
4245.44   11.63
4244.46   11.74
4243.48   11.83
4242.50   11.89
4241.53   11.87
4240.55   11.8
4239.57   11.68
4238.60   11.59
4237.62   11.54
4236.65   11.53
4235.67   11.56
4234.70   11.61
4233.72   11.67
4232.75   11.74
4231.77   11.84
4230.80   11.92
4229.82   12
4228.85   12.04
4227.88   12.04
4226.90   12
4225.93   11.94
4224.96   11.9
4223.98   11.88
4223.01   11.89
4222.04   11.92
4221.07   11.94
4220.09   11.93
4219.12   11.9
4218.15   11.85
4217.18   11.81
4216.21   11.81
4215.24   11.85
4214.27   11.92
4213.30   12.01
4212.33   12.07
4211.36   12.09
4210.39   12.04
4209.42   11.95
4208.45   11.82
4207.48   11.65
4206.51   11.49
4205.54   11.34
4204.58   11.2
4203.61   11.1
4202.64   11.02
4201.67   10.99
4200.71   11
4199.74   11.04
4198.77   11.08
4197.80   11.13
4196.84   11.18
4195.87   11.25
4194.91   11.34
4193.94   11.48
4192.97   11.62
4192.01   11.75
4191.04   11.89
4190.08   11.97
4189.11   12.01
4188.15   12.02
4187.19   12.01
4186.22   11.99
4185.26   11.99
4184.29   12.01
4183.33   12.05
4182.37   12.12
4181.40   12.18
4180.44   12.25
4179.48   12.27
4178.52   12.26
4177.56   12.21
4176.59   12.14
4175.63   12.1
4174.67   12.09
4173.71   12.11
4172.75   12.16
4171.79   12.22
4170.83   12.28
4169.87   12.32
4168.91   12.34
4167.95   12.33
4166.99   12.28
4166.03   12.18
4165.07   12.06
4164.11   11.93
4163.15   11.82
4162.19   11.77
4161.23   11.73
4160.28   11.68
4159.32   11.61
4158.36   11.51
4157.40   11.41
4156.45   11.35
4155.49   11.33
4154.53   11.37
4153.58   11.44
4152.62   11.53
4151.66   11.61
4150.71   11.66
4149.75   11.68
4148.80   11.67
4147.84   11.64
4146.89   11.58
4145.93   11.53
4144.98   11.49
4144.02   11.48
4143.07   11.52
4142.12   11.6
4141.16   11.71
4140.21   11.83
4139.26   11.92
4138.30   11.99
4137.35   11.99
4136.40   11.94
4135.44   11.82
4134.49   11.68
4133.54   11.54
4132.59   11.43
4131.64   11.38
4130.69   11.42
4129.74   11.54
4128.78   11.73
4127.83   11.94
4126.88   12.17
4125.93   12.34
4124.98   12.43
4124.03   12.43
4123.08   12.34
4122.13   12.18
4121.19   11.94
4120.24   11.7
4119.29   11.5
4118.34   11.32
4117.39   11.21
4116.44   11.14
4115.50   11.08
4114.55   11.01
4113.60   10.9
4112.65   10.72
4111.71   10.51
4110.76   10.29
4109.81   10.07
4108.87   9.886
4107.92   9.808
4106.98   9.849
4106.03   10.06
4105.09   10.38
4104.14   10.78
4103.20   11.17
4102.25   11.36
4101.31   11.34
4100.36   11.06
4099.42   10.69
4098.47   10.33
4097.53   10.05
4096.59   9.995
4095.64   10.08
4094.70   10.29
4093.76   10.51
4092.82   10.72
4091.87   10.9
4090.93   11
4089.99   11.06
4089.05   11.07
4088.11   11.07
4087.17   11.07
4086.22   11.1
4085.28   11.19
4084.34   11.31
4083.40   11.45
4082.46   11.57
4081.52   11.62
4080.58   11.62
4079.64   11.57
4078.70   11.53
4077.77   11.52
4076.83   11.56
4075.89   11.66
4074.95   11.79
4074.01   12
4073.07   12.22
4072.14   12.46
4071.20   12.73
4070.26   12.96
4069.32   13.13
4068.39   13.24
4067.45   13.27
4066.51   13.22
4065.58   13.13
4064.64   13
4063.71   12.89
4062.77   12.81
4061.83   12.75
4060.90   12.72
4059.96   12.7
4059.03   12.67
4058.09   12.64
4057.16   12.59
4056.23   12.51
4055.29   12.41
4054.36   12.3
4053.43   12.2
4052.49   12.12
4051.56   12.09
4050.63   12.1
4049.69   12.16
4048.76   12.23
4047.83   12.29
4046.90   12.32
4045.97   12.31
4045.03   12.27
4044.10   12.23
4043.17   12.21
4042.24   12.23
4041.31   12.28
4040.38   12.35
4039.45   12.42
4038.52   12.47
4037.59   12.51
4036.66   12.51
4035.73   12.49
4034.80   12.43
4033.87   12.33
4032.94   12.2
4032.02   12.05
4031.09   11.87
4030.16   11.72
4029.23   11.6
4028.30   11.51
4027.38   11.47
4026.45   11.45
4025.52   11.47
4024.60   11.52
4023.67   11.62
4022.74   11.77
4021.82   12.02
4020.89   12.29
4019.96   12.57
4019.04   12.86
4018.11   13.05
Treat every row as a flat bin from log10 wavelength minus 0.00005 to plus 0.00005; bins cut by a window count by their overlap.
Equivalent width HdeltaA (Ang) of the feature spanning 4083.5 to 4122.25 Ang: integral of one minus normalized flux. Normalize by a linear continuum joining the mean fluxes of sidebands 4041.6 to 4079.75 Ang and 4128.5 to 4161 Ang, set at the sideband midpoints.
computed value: 3.8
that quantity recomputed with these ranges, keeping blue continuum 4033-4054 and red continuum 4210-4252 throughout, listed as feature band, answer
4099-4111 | 1.6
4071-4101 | 2.4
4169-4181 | -0.2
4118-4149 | 0.8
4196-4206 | 0.7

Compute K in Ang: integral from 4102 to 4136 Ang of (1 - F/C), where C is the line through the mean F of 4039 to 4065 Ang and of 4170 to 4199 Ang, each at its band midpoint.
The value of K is 2.5 Ang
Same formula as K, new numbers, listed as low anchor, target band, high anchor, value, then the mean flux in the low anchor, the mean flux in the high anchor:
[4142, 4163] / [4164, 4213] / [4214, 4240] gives -0.6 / 11.6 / 11.8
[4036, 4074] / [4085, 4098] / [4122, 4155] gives 1.6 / 12.5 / 11.8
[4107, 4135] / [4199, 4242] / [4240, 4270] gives 0.1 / 11.3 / 11.9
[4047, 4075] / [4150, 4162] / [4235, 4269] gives 0.7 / 12.6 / 11.8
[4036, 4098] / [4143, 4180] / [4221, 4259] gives 0.2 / 12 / 11.8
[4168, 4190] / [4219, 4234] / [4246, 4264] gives 0.1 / 12.1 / 11.9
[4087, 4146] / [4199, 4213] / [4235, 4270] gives 0.2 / 11.2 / 11.8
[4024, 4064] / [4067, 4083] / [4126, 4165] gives -0.1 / 12.2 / 11.7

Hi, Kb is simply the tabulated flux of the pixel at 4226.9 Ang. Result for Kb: 12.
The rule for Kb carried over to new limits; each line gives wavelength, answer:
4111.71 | 10.51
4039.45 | 12.42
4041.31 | 12.28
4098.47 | 10.33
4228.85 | 12.04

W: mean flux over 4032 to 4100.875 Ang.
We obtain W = 11.9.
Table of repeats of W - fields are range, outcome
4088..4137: 11.1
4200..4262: 11.8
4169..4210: 11.8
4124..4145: 11.8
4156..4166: 11.7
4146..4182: 11.9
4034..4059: 12.3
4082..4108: 10.8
